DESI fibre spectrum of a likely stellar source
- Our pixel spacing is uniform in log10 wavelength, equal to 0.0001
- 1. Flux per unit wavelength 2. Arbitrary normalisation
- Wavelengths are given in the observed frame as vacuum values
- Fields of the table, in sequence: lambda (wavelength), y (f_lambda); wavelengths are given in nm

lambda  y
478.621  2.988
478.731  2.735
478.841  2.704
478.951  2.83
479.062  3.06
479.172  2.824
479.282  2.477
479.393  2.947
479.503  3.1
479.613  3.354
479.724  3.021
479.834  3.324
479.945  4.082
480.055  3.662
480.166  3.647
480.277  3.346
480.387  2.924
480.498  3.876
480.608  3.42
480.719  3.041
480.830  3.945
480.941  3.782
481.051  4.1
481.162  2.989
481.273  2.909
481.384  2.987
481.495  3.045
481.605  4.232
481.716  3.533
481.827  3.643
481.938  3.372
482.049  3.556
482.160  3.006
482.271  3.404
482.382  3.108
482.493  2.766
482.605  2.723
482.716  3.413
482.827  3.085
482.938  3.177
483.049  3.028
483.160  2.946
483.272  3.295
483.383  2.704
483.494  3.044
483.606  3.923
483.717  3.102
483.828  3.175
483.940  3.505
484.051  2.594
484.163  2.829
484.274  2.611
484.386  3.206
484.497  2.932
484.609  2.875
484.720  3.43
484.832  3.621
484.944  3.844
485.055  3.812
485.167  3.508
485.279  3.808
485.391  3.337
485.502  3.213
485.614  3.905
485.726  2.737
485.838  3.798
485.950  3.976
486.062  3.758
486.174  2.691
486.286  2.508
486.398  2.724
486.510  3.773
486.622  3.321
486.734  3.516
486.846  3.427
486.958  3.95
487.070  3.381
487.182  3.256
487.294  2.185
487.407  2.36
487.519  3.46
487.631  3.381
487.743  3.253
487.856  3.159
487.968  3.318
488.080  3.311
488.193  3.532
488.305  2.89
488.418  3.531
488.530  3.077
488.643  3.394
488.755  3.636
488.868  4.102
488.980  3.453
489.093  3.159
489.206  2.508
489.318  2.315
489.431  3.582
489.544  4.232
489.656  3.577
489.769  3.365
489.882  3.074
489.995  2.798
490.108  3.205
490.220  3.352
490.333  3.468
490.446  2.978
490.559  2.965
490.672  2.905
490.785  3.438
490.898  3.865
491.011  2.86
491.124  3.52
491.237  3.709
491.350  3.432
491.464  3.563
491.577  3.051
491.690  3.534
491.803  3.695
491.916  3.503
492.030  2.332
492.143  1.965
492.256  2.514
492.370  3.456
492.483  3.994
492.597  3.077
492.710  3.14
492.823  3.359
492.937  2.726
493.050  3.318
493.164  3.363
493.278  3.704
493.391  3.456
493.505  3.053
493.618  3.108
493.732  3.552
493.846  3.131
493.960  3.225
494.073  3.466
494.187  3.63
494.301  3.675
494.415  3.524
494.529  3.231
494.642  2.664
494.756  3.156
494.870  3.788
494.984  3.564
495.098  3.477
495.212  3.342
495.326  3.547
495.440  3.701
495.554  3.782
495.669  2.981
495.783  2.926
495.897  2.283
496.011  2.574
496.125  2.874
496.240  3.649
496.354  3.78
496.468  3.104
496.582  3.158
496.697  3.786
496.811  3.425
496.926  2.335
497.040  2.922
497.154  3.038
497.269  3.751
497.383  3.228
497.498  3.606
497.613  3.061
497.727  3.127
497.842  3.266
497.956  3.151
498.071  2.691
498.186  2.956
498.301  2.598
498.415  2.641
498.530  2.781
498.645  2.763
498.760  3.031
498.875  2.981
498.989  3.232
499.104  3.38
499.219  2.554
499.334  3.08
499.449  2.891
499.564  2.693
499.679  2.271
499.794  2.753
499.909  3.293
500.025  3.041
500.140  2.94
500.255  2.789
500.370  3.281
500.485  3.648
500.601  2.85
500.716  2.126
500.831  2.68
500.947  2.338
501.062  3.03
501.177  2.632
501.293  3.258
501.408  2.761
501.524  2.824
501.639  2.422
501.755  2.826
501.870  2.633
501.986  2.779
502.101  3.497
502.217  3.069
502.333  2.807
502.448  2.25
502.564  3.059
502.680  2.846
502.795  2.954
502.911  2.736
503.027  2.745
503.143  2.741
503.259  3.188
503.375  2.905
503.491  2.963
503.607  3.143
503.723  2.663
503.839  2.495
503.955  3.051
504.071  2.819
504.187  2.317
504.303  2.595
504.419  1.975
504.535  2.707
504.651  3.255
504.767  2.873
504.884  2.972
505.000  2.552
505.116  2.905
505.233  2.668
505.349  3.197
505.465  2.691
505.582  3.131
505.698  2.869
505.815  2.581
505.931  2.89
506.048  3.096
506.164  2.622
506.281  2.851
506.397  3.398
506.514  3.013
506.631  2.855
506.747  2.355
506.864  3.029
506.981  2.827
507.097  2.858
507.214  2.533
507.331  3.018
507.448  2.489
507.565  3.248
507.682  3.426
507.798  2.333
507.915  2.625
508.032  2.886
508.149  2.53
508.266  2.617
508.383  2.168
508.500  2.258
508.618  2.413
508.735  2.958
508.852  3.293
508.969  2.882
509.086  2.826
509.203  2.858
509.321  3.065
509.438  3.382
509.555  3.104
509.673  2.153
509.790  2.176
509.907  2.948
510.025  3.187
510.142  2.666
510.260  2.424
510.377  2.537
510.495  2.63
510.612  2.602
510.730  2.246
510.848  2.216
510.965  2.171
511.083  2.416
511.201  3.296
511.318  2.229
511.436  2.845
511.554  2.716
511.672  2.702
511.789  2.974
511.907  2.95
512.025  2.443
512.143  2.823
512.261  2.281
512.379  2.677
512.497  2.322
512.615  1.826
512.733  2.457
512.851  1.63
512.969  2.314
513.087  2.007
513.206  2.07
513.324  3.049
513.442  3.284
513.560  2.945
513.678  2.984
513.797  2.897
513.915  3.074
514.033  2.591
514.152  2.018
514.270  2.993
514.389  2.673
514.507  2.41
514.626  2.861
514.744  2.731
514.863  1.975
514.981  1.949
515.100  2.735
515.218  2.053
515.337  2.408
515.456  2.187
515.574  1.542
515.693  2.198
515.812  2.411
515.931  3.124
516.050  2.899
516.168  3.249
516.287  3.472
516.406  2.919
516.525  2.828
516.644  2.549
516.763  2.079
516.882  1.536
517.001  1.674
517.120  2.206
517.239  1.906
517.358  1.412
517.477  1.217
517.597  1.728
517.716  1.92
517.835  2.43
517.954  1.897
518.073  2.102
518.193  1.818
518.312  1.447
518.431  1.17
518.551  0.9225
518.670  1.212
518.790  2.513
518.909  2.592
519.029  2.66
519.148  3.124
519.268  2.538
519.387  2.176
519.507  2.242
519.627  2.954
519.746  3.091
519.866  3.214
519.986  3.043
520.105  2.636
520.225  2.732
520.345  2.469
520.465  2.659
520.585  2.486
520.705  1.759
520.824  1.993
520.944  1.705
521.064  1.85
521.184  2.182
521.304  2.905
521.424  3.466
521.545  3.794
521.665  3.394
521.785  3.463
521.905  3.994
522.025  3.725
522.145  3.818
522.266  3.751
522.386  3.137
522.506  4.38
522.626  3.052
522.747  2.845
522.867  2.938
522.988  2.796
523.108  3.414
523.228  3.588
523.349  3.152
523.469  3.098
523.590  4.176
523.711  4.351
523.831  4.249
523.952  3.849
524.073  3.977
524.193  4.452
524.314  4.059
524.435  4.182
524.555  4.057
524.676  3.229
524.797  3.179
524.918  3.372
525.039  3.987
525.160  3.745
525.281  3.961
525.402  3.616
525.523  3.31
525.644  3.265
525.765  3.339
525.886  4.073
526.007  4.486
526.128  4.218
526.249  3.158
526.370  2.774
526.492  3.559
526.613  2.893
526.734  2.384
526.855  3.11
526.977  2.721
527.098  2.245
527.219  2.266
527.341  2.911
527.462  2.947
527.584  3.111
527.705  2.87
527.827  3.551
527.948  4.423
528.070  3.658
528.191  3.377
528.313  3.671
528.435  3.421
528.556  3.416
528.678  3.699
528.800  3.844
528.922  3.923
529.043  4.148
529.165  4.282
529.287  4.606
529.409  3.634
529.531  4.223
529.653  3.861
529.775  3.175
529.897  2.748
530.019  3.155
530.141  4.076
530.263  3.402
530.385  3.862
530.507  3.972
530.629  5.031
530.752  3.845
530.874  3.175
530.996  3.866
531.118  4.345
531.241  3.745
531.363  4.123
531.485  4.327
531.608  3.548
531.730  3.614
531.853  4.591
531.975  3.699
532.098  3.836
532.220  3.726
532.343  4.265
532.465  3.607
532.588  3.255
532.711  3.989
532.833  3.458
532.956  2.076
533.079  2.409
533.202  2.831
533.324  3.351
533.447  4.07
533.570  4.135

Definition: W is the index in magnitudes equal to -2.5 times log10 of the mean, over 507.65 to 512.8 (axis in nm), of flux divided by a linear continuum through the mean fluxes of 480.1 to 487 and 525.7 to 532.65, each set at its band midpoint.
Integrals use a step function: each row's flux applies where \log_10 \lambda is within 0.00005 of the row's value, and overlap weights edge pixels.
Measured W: 0.30 mag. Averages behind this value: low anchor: 3.31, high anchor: 3.61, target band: 2.64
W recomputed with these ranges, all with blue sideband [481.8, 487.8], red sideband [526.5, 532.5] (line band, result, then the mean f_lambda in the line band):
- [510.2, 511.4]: 0.36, 2.48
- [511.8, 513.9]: 0.34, 2.55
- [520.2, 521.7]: 0.36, 2.55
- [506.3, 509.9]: 0.23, 2.79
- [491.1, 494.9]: 0.01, 3.28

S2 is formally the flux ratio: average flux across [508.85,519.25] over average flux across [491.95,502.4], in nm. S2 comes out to 0.79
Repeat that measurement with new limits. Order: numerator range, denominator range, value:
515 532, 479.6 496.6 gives 0.95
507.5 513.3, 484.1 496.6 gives 0.80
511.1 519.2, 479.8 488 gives 0.72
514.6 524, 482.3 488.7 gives 0.82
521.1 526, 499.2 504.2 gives 1.26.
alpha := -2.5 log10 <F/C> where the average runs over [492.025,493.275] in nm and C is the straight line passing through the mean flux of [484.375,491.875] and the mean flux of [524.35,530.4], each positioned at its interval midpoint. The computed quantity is 0.09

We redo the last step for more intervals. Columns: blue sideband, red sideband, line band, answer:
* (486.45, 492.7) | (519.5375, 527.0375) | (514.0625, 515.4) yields 0.33 mag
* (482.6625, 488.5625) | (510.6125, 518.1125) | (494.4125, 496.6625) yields -0.10 mag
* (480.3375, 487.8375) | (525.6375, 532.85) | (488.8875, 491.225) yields 0.02 mag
